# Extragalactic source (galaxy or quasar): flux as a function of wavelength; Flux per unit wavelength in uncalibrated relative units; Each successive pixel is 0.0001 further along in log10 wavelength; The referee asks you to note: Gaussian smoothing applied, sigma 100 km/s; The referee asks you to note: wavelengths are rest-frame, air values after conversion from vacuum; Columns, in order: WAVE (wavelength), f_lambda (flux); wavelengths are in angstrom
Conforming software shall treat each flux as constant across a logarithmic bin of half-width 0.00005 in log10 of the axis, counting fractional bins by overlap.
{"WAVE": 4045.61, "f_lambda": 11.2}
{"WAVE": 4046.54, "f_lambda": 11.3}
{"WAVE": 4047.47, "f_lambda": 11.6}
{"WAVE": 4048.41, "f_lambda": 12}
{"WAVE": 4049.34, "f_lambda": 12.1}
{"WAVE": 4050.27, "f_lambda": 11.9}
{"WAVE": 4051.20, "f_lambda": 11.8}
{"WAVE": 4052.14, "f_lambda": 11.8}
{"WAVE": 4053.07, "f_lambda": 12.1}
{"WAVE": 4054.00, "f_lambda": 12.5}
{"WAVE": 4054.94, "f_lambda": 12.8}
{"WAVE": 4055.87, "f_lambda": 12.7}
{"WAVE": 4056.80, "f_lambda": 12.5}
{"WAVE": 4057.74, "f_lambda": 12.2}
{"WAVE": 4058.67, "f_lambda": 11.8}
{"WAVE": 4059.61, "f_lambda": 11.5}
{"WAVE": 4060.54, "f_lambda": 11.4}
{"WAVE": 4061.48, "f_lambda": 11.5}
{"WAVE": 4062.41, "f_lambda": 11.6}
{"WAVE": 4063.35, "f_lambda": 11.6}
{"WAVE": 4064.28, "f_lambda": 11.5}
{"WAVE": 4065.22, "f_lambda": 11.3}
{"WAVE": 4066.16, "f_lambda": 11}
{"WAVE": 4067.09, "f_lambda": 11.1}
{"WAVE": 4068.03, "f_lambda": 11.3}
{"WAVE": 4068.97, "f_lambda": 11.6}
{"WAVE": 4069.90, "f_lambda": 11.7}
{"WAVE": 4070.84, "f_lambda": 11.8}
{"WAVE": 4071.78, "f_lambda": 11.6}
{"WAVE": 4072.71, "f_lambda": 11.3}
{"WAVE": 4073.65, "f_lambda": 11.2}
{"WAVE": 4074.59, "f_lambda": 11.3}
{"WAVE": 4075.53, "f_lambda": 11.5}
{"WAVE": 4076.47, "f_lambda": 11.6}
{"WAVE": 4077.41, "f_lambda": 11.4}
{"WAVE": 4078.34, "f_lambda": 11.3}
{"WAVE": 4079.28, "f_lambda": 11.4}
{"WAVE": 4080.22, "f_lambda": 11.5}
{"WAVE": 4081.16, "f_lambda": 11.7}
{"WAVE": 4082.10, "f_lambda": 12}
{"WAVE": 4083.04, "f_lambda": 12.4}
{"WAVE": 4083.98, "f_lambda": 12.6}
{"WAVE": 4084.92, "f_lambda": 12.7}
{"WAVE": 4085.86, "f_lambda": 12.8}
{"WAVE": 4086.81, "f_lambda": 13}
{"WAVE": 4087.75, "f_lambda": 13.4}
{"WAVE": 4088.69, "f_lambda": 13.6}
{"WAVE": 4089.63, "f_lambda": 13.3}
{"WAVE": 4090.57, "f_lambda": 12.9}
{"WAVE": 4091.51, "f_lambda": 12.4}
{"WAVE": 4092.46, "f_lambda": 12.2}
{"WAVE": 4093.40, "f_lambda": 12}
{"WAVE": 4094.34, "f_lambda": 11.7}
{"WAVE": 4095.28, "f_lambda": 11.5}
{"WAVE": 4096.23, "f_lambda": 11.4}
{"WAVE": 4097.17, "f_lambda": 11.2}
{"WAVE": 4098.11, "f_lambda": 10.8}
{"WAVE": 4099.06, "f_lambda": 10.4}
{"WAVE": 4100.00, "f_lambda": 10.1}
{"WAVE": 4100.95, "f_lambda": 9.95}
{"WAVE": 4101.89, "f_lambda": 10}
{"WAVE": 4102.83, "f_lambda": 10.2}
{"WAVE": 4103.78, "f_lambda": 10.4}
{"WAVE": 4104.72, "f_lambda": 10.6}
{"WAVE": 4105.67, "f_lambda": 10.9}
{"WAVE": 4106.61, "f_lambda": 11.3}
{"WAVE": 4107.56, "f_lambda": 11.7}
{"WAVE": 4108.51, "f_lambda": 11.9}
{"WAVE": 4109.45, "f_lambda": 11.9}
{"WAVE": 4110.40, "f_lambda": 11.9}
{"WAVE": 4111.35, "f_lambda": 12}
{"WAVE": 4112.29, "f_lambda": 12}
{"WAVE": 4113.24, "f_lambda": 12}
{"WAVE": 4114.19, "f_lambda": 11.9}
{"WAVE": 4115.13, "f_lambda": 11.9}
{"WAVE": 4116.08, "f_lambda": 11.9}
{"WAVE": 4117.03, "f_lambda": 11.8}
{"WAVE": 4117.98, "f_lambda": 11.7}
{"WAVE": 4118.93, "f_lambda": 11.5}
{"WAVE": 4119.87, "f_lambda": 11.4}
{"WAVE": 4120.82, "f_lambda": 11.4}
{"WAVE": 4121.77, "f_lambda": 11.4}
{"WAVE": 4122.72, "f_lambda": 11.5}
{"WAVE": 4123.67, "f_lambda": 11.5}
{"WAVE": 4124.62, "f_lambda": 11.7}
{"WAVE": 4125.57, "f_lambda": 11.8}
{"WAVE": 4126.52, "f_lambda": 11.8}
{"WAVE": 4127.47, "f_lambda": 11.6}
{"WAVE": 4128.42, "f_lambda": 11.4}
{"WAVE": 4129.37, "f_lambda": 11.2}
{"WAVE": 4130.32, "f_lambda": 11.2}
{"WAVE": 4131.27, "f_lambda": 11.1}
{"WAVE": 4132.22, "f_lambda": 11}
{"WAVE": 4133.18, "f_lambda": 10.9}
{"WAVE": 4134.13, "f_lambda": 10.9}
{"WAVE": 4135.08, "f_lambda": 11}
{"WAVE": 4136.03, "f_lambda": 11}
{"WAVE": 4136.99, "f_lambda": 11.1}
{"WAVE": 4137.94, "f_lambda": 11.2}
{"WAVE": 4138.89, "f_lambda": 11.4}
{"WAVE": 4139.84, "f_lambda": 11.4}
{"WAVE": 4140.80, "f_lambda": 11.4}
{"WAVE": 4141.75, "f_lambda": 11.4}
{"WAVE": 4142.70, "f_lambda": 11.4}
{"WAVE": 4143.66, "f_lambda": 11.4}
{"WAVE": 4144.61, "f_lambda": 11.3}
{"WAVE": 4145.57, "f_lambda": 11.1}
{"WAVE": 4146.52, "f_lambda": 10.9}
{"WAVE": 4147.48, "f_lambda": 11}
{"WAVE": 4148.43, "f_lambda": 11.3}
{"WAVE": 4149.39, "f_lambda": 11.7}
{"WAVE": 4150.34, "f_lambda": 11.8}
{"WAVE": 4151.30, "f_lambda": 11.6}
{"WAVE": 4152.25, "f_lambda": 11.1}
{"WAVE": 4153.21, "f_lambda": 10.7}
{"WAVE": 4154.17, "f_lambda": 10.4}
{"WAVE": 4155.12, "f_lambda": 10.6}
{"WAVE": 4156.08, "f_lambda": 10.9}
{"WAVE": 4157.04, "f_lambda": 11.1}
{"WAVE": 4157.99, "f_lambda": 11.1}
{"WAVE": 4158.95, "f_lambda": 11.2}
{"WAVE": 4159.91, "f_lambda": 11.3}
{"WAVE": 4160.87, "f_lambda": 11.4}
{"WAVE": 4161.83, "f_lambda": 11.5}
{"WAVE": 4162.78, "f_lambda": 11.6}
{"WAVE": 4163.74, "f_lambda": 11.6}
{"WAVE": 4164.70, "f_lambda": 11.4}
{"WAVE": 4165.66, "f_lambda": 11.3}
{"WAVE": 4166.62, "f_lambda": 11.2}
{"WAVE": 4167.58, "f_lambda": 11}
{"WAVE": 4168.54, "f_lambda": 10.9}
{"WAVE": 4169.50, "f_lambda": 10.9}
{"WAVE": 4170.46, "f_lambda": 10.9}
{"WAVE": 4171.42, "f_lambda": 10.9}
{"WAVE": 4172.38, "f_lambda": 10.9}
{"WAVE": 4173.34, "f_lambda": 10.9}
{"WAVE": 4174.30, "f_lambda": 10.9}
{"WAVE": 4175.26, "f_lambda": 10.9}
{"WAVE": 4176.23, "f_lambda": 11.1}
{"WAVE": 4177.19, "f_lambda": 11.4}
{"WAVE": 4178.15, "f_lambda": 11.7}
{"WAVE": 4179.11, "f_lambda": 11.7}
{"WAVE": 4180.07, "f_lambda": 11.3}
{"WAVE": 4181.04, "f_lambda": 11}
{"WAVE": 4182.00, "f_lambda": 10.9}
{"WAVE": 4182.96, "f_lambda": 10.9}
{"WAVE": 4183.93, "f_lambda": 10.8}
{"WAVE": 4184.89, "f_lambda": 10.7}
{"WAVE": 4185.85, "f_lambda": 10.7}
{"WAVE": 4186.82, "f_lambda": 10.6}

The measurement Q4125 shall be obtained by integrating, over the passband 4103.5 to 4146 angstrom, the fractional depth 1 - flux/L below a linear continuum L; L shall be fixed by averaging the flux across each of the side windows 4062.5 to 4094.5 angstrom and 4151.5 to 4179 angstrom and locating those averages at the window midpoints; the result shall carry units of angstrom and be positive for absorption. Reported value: 0.24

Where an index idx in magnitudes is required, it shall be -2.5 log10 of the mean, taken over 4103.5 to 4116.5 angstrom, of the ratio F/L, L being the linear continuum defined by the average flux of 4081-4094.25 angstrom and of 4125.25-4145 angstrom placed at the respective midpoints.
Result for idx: 0.03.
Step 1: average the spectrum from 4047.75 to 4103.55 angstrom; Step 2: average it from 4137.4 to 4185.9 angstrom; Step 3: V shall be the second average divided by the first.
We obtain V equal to 0.95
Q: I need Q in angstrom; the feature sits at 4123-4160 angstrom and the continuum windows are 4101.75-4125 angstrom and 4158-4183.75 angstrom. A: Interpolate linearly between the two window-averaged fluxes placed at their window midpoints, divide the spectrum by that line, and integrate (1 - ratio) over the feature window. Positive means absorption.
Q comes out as 0.3 angstrom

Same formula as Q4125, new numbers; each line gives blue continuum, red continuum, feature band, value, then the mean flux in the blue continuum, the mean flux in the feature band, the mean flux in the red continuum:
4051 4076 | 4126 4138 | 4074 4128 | -1.2 angstrom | 11.7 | 11.7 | 11.2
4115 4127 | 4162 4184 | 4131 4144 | 0.3 angstrom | 11.6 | 11.2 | 11.1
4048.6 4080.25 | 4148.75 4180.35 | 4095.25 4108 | 0.9 angstrom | 11.7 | 10.7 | 11.2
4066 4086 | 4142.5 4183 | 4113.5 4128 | -0.3 angstrom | 11.7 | 11.7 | 11.2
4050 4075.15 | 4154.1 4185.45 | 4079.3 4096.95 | -1.2 angstrom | 11.7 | 12.3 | 11.1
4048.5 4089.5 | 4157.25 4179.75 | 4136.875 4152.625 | 0.1 angstrom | 11.9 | 11.3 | 11.2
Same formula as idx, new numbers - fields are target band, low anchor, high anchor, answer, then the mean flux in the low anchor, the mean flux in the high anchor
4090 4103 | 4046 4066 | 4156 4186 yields 0.04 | 11.9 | 11.1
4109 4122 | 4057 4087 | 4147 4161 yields -0.04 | 11.7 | 11.1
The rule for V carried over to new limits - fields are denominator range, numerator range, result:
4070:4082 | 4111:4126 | 1.02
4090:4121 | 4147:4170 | 0.98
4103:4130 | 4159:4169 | 0.98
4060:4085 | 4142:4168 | 0.97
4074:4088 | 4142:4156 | 0.93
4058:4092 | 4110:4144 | 0.97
